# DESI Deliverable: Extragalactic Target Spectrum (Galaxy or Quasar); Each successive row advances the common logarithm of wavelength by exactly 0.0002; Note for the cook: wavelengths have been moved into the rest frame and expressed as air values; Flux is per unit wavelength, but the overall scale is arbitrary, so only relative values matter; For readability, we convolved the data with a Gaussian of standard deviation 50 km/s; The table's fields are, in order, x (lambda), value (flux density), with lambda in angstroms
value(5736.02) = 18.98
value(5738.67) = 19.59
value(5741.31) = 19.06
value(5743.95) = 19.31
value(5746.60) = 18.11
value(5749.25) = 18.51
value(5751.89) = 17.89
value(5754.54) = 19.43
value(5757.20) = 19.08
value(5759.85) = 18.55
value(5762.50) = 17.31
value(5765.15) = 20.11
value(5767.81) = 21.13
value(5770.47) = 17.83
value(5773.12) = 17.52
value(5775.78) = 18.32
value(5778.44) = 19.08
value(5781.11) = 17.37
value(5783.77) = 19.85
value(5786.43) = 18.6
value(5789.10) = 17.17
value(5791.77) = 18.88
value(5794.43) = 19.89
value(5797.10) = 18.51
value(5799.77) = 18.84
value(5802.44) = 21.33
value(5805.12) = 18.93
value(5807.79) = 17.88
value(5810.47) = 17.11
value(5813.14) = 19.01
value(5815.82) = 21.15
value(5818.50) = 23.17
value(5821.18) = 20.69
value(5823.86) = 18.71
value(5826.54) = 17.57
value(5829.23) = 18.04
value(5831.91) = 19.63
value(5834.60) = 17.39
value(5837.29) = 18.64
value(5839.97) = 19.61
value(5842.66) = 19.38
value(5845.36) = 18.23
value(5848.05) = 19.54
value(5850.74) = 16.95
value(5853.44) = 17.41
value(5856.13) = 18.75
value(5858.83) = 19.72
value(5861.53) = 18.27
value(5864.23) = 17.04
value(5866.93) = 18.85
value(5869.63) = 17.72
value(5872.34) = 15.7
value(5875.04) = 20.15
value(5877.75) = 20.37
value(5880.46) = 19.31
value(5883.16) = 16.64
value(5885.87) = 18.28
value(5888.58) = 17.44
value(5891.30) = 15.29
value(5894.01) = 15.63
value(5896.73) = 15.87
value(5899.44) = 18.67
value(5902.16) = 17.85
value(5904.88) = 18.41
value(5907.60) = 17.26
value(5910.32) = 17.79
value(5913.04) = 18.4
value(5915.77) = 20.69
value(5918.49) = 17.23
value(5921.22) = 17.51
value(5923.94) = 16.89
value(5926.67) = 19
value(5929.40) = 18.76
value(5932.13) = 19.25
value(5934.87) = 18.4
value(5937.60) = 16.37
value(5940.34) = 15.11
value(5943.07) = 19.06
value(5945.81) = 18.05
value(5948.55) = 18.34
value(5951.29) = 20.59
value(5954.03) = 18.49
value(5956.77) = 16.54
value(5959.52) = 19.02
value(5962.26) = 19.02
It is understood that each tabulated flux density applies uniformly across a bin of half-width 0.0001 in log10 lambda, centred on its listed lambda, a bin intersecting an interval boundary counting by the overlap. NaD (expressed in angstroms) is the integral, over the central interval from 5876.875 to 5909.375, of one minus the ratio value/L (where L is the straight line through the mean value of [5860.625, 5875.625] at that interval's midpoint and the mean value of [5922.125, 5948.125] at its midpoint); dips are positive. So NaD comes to 0.6 angstroms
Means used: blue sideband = 17.8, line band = 17.5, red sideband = 17.9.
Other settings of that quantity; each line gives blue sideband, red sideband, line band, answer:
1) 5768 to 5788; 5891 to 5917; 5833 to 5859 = -0.67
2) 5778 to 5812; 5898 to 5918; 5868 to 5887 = 0.16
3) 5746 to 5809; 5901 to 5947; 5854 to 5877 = 0.01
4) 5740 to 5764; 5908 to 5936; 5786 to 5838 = -1.57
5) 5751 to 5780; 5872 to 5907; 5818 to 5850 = -1.57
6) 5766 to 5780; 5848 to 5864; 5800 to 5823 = -1.61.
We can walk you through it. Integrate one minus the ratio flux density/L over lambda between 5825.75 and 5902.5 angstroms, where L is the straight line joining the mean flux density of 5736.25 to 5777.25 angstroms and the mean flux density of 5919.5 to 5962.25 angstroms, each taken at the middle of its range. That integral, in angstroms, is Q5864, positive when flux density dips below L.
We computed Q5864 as 1.4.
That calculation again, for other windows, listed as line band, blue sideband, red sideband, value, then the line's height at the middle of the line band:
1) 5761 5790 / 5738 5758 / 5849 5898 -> 0.0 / 18.6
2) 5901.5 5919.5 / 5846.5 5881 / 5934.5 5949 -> -0.4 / 17.8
